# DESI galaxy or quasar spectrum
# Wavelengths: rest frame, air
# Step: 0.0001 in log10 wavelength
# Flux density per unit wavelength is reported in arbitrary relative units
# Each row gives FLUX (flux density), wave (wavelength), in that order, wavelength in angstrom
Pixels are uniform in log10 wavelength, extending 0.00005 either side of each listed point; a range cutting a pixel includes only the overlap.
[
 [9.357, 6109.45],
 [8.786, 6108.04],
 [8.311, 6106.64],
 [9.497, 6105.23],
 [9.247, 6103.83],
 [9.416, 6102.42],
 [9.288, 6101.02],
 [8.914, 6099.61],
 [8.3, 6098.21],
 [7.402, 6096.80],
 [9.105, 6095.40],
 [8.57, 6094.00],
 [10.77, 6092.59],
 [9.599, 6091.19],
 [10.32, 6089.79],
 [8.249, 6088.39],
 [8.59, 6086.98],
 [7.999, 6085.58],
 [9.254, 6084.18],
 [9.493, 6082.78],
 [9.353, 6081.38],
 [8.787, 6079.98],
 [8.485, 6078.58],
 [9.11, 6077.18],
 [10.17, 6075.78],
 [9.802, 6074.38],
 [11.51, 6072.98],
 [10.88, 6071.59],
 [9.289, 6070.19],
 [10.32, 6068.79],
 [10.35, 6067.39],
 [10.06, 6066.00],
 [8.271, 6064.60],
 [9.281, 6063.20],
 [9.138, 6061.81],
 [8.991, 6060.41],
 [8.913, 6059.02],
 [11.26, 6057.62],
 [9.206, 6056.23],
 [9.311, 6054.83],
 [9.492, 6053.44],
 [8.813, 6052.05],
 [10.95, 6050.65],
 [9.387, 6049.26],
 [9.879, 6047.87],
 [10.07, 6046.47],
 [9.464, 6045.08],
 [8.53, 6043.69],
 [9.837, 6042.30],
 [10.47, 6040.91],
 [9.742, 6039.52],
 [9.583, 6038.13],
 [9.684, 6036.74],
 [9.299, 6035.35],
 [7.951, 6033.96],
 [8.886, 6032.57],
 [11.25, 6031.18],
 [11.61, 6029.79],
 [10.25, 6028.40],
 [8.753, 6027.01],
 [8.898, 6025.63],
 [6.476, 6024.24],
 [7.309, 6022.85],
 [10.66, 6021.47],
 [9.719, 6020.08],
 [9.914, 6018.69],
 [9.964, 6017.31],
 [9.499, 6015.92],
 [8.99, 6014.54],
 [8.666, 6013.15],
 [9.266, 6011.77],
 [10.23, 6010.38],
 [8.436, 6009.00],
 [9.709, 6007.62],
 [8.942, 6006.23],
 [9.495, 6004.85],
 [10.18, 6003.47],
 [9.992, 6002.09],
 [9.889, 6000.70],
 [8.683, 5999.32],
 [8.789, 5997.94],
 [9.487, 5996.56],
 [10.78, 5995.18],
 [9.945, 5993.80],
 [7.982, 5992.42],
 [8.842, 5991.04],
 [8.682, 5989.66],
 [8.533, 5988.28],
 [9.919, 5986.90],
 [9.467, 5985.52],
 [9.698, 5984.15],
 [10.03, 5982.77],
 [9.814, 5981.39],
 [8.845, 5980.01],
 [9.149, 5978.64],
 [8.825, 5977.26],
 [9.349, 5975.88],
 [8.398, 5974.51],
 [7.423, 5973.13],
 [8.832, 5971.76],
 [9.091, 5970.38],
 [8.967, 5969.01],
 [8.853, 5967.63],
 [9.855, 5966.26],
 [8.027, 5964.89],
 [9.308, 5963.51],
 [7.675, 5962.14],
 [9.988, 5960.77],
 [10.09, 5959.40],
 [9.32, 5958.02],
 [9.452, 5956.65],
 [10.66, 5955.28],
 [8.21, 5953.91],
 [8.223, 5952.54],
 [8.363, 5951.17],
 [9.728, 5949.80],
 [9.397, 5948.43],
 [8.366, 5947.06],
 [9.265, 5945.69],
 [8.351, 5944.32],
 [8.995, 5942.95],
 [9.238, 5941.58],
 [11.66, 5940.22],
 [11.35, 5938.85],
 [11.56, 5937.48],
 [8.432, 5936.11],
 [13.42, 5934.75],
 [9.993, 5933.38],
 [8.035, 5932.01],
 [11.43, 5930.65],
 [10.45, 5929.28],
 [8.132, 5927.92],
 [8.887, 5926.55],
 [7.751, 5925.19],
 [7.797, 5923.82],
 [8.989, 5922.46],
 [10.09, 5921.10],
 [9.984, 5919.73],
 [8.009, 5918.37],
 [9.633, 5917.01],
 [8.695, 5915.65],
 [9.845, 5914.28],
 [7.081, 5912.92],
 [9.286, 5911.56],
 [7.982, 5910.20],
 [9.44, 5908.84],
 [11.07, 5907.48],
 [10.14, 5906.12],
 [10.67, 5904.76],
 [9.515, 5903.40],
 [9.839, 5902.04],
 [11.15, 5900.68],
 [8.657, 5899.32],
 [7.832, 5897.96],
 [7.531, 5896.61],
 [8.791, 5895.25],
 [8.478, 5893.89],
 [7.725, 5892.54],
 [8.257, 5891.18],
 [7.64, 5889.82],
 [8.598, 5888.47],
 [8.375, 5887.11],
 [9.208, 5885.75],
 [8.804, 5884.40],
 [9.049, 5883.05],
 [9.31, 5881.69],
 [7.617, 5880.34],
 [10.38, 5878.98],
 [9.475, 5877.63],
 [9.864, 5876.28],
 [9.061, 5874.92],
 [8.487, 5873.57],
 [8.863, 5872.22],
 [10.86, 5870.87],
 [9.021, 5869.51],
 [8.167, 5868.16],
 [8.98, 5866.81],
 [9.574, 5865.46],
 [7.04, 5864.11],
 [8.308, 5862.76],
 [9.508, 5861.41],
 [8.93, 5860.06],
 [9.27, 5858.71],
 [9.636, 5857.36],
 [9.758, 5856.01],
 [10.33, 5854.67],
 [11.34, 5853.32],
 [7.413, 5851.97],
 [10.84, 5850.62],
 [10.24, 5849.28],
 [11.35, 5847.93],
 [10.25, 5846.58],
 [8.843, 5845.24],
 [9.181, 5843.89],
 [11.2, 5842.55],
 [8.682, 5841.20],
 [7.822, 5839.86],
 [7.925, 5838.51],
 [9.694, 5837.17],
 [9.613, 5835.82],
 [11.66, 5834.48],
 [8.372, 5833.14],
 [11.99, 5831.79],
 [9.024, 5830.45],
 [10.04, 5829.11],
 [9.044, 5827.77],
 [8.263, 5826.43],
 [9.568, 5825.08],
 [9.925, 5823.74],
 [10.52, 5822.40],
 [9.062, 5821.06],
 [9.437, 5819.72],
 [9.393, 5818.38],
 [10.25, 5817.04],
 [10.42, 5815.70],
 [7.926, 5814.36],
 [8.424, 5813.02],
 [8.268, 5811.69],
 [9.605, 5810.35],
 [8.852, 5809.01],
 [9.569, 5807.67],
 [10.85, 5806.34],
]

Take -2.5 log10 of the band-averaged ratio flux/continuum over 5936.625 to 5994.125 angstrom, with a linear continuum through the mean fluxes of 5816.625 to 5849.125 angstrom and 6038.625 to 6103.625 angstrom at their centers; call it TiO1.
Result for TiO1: 0.035 mag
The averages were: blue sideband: 9.63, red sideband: 9.44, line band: 9.22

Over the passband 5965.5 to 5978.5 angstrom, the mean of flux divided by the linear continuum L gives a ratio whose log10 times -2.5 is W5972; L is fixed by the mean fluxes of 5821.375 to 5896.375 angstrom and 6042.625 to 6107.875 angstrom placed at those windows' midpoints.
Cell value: 0.06 mag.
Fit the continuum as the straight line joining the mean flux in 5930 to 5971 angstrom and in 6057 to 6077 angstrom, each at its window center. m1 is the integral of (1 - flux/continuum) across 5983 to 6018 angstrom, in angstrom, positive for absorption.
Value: 1.03 angstrom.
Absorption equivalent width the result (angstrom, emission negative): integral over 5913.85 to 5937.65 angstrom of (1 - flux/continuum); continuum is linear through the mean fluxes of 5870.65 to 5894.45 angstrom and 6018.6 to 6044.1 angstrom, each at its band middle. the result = -1.2 angstrom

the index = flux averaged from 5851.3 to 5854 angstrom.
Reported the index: 9.37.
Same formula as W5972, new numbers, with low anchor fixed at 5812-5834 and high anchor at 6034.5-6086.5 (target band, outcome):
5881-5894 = 0.115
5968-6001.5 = 0.047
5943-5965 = 0.056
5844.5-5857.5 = -0.058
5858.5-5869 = 0.094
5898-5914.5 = 0.004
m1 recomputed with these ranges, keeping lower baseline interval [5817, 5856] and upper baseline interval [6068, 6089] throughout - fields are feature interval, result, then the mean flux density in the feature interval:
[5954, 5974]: 1.0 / 9.08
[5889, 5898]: 1.5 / 8.07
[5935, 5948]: -0.3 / 9.81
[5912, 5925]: 1.0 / 8.86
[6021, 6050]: 0.2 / 9.42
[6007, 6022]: -0.1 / 9.54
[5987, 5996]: 0.3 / 9.18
